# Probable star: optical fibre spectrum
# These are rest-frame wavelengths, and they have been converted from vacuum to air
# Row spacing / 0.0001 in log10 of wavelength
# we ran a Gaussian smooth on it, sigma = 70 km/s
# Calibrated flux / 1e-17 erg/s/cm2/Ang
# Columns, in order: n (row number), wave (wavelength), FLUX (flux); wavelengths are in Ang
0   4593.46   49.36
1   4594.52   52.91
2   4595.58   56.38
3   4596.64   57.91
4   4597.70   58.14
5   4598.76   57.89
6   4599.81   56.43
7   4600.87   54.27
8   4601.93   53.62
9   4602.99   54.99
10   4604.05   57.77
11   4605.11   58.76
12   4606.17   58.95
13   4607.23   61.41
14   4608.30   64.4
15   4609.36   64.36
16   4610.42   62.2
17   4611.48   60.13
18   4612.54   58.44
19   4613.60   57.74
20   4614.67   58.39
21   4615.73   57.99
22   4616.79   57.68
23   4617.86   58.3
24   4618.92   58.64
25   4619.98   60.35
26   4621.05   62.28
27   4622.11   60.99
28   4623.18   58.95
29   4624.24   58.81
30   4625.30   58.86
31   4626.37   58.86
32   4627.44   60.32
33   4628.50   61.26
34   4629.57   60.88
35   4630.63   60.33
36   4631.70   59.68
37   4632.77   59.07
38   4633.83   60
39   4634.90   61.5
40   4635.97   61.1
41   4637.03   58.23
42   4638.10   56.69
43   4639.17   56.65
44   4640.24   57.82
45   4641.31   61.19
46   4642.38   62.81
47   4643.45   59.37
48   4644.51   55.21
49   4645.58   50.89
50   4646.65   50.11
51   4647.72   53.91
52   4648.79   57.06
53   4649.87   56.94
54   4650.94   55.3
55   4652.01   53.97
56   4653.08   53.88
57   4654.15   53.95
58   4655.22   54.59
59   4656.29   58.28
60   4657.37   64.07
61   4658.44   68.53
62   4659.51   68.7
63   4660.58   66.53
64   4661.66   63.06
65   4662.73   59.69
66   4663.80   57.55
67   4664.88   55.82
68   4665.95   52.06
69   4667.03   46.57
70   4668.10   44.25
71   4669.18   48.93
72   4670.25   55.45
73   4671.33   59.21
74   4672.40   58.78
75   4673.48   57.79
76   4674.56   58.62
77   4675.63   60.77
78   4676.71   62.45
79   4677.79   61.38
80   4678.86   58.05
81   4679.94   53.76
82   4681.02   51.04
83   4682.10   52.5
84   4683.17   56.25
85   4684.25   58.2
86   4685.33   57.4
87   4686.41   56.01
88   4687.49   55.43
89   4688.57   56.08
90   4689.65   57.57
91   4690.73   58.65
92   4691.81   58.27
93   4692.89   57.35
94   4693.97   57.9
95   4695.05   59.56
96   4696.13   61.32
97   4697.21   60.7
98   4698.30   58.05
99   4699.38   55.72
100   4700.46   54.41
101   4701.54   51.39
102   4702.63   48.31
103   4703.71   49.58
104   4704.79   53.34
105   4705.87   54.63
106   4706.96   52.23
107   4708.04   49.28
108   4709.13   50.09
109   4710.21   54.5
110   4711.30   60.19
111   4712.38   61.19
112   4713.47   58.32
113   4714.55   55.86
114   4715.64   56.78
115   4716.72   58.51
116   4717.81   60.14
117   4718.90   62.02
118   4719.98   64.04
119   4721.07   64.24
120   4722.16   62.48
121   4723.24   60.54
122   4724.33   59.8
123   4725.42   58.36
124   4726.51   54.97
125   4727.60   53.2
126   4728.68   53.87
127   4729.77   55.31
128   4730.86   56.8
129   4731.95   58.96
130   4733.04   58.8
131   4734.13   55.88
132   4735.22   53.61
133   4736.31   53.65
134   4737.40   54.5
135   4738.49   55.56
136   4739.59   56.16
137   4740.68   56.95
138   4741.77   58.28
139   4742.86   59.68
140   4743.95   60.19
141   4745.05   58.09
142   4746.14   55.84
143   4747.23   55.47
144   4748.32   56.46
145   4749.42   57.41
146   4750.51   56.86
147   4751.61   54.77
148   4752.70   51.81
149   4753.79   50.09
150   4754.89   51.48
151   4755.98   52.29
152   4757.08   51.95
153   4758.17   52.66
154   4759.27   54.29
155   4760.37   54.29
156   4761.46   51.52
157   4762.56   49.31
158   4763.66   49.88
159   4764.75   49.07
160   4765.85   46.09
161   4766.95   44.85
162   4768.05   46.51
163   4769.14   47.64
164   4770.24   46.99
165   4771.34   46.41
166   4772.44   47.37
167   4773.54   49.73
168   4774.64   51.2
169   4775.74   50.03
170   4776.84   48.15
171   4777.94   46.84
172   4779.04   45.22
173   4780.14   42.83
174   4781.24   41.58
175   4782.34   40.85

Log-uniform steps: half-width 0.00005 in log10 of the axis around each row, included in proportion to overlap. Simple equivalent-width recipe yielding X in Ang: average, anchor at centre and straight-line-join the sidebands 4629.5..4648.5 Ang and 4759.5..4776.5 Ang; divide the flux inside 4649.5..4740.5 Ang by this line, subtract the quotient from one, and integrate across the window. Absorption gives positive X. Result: -4.9 Ang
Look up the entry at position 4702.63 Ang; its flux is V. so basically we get 48.31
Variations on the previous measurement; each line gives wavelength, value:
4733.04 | 58.8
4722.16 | 62.48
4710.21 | 54.5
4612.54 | 58.44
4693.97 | 57.9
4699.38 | 55.72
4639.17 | 56.65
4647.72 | 53.91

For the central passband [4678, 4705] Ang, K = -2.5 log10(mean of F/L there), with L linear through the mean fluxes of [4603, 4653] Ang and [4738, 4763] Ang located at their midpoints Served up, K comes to 0.01 mag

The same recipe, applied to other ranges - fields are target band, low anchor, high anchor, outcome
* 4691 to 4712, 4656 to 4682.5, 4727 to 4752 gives 0.04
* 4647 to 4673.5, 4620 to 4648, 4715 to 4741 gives 0.03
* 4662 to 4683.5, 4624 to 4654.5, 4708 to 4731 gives 0.04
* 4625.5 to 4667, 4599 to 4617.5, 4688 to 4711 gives -0.02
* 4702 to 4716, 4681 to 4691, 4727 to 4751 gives 0.04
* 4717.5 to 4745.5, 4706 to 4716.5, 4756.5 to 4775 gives -0.09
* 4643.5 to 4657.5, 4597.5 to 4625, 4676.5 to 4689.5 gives 0.05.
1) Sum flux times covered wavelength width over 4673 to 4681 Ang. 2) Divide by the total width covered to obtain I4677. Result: 58.5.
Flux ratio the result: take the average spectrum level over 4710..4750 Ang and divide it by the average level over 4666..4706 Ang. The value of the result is 1.0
